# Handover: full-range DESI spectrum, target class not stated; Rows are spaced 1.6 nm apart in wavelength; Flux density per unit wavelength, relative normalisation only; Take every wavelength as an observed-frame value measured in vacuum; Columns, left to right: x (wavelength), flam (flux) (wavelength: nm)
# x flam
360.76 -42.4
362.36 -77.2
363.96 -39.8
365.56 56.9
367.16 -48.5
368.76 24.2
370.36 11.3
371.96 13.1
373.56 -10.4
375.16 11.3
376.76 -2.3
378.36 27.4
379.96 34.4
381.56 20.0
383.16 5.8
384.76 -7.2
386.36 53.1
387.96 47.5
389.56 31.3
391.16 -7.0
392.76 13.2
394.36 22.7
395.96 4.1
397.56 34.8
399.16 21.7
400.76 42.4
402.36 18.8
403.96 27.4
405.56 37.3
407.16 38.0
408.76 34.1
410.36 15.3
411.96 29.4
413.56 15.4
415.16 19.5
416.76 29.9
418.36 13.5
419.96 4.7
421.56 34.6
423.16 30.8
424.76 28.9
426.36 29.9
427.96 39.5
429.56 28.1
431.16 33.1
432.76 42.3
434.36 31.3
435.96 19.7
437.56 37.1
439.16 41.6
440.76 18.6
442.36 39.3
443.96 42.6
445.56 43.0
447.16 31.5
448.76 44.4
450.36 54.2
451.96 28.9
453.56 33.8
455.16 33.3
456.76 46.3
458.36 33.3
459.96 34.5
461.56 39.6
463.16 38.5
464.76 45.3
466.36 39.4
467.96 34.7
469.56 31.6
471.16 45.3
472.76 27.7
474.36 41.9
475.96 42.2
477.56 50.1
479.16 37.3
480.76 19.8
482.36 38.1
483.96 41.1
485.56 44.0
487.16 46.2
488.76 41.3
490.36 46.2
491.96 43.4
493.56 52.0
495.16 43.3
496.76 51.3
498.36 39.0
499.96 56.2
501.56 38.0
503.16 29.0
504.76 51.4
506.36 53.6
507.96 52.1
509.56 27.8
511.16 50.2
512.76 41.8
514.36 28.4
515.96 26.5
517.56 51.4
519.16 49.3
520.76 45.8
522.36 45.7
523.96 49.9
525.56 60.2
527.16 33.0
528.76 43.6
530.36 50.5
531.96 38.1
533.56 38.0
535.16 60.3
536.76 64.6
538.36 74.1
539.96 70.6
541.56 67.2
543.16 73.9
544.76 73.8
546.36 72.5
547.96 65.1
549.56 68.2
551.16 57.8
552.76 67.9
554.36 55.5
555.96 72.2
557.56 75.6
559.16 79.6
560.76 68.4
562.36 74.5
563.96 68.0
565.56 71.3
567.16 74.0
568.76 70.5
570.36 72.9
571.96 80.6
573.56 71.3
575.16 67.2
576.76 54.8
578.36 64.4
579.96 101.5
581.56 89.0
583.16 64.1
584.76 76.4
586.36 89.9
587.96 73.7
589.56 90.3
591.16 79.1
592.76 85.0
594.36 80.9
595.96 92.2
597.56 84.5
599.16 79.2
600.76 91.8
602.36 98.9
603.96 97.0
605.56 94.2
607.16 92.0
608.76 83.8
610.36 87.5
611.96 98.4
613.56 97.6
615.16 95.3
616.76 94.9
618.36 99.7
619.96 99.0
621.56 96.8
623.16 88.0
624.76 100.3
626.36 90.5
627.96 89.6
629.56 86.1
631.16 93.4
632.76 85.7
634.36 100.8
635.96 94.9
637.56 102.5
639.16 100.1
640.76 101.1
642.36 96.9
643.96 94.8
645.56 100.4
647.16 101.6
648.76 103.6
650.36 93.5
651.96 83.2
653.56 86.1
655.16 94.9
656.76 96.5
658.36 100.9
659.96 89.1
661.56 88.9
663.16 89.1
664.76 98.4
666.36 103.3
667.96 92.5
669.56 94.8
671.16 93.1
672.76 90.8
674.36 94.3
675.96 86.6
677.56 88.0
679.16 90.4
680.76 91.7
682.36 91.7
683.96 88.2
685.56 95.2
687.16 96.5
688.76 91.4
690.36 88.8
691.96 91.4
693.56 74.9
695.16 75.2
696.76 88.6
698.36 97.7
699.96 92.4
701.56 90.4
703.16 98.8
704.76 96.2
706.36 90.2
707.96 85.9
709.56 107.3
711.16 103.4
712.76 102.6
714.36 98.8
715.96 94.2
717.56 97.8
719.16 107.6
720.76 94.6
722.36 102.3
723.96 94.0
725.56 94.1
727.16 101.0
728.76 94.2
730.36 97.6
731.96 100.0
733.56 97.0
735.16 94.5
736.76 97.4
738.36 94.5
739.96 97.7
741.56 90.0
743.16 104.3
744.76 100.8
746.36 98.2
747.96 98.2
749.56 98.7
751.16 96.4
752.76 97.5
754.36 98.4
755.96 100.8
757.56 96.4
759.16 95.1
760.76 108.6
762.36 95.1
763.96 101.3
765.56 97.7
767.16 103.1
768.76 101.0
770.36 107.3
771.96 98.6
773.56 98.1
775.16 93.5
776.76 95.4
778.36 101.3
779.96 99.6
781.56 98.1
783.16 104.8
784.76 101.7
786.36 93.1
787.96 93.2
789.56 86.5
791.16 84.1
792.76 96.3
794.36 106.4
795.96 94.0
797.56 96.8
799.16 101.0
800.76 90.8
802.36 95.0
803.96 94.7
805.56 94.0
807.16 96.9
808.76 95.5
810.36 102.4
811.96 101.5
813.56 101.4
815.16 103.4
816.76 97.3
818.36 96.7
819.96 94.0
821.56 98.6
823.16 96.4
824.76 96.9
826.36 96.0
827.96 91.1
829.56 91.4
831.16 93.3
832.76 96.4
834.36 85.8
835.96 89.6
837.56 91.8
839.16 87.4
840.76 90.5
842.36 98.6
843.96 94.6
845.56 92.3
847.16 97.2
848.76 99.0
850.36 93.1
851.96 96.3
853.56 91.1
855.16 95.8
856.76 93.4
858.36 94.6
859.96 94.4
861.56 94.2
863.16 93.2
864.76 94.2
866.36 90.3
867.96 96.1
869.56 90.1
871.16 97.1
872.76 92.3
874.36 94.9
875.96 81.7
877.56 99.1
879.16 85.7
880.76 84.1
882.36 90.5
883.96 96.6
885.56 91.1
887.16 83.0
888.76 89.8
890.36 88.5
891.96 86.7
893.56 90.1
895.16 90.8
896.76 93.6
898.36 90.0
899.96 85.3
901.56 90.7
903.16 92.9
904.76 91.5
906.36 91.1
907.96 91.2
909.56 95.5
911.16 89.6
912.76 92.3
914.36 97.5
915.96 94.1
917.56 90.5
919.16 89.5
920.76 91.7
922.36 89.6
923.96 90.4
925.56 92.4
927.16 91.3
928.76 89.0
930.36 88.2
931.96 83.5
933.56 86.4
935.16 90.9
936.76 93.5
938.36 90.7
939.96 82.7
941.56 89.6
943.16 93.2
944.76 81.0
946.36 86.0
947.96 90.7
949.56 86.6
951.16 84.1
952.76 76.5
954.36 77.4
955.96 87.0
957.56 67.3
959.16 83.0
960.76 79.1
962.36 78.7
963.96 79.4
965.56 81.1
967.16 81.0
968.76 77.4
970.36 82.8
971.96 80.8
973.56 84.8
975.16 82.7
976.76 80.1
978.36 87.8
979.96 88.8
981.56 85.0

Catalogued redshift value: 0.342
